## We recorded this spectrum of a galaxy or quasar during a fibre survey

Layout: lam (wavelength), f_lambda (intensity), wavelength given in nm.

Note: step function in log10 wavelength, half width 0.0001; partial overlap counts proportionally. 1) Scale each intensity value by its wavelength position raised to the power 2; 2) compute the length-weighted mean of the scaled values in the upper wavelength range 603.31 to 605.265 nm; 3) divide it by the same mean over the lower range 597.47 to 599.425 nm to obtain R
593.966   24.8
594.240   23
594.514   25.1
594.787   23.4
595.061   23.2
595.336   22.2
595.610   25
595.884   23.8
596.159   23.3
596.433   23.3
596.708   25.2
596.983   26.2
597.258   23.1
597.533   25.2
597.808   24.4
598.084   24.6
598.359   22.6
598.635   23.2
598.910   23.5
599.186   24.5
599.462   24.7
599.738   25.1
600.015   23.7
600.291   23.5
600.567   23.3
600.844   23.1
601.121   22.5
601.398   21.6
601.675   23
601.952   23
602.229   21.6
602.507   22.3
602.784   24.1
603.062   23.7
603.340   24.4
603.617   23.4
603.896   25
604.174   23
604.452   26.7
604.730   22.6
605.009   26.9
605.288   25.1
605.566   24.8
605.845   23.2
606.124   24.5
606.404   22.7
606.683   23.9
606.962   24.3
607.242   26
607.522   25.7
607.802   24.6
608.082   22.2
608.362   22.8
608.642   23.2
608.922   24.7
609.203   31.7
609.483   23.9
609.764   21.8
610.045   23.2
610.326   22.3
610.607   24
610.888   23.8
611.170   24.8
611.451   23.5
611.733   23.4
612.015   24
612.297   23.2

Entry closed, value 1.0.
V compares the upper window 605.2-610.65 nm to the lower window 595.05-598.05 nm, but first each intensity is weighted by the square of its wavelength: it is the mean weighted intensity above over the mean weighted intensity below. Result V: 1.04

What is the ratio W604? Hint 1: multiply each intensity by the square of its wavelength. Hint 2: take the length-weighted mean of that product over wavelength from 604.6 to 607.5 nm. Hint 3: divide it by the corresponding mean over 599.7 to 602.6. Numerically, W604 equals 1.1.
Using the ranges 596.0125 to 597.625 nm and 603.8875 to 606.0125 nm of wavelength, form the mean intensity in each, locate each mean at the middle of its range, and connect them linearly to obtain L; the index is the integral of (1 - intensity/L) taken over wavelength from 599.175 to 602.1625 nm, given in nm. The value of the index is 0.14 nm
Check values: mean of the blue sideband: 24.4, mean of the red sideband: 24.7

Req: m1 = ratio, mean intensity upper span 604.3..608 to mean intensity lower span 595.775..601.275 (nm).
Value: 1.0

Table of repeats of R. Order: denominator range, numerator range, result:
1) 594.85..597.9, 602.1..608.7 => 1.03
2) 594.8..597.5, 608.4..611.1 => 1.06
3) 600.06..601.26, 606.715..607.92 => 1.11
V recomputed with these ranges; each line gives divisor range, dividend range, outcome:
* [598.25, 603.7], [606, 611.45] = 1.06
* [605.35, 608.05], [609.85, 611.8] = 0.98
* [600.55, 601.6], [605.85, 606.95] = 1.07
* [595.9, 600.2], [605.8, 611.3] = 1.04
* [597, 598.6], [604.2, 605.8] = 1.06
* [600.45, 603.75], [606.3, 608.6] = 1.06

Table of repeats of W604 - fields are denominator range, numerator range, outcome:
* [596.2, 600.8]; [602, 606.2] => 1.02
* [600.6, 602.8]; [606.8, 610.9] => 1.10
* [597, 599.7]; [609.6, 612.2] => 1.01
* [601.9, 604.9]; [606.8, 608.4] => 1.04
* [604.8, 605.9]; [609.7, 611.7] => 0.95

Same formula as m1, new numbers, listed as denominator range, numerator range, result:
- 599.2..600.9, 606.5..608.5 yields 1.01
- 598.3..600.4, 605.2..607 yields 1.01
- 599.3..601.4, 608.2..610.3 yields 1.03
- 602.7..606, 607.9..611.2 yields 0.98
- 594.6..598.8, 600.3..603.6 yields 0.96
